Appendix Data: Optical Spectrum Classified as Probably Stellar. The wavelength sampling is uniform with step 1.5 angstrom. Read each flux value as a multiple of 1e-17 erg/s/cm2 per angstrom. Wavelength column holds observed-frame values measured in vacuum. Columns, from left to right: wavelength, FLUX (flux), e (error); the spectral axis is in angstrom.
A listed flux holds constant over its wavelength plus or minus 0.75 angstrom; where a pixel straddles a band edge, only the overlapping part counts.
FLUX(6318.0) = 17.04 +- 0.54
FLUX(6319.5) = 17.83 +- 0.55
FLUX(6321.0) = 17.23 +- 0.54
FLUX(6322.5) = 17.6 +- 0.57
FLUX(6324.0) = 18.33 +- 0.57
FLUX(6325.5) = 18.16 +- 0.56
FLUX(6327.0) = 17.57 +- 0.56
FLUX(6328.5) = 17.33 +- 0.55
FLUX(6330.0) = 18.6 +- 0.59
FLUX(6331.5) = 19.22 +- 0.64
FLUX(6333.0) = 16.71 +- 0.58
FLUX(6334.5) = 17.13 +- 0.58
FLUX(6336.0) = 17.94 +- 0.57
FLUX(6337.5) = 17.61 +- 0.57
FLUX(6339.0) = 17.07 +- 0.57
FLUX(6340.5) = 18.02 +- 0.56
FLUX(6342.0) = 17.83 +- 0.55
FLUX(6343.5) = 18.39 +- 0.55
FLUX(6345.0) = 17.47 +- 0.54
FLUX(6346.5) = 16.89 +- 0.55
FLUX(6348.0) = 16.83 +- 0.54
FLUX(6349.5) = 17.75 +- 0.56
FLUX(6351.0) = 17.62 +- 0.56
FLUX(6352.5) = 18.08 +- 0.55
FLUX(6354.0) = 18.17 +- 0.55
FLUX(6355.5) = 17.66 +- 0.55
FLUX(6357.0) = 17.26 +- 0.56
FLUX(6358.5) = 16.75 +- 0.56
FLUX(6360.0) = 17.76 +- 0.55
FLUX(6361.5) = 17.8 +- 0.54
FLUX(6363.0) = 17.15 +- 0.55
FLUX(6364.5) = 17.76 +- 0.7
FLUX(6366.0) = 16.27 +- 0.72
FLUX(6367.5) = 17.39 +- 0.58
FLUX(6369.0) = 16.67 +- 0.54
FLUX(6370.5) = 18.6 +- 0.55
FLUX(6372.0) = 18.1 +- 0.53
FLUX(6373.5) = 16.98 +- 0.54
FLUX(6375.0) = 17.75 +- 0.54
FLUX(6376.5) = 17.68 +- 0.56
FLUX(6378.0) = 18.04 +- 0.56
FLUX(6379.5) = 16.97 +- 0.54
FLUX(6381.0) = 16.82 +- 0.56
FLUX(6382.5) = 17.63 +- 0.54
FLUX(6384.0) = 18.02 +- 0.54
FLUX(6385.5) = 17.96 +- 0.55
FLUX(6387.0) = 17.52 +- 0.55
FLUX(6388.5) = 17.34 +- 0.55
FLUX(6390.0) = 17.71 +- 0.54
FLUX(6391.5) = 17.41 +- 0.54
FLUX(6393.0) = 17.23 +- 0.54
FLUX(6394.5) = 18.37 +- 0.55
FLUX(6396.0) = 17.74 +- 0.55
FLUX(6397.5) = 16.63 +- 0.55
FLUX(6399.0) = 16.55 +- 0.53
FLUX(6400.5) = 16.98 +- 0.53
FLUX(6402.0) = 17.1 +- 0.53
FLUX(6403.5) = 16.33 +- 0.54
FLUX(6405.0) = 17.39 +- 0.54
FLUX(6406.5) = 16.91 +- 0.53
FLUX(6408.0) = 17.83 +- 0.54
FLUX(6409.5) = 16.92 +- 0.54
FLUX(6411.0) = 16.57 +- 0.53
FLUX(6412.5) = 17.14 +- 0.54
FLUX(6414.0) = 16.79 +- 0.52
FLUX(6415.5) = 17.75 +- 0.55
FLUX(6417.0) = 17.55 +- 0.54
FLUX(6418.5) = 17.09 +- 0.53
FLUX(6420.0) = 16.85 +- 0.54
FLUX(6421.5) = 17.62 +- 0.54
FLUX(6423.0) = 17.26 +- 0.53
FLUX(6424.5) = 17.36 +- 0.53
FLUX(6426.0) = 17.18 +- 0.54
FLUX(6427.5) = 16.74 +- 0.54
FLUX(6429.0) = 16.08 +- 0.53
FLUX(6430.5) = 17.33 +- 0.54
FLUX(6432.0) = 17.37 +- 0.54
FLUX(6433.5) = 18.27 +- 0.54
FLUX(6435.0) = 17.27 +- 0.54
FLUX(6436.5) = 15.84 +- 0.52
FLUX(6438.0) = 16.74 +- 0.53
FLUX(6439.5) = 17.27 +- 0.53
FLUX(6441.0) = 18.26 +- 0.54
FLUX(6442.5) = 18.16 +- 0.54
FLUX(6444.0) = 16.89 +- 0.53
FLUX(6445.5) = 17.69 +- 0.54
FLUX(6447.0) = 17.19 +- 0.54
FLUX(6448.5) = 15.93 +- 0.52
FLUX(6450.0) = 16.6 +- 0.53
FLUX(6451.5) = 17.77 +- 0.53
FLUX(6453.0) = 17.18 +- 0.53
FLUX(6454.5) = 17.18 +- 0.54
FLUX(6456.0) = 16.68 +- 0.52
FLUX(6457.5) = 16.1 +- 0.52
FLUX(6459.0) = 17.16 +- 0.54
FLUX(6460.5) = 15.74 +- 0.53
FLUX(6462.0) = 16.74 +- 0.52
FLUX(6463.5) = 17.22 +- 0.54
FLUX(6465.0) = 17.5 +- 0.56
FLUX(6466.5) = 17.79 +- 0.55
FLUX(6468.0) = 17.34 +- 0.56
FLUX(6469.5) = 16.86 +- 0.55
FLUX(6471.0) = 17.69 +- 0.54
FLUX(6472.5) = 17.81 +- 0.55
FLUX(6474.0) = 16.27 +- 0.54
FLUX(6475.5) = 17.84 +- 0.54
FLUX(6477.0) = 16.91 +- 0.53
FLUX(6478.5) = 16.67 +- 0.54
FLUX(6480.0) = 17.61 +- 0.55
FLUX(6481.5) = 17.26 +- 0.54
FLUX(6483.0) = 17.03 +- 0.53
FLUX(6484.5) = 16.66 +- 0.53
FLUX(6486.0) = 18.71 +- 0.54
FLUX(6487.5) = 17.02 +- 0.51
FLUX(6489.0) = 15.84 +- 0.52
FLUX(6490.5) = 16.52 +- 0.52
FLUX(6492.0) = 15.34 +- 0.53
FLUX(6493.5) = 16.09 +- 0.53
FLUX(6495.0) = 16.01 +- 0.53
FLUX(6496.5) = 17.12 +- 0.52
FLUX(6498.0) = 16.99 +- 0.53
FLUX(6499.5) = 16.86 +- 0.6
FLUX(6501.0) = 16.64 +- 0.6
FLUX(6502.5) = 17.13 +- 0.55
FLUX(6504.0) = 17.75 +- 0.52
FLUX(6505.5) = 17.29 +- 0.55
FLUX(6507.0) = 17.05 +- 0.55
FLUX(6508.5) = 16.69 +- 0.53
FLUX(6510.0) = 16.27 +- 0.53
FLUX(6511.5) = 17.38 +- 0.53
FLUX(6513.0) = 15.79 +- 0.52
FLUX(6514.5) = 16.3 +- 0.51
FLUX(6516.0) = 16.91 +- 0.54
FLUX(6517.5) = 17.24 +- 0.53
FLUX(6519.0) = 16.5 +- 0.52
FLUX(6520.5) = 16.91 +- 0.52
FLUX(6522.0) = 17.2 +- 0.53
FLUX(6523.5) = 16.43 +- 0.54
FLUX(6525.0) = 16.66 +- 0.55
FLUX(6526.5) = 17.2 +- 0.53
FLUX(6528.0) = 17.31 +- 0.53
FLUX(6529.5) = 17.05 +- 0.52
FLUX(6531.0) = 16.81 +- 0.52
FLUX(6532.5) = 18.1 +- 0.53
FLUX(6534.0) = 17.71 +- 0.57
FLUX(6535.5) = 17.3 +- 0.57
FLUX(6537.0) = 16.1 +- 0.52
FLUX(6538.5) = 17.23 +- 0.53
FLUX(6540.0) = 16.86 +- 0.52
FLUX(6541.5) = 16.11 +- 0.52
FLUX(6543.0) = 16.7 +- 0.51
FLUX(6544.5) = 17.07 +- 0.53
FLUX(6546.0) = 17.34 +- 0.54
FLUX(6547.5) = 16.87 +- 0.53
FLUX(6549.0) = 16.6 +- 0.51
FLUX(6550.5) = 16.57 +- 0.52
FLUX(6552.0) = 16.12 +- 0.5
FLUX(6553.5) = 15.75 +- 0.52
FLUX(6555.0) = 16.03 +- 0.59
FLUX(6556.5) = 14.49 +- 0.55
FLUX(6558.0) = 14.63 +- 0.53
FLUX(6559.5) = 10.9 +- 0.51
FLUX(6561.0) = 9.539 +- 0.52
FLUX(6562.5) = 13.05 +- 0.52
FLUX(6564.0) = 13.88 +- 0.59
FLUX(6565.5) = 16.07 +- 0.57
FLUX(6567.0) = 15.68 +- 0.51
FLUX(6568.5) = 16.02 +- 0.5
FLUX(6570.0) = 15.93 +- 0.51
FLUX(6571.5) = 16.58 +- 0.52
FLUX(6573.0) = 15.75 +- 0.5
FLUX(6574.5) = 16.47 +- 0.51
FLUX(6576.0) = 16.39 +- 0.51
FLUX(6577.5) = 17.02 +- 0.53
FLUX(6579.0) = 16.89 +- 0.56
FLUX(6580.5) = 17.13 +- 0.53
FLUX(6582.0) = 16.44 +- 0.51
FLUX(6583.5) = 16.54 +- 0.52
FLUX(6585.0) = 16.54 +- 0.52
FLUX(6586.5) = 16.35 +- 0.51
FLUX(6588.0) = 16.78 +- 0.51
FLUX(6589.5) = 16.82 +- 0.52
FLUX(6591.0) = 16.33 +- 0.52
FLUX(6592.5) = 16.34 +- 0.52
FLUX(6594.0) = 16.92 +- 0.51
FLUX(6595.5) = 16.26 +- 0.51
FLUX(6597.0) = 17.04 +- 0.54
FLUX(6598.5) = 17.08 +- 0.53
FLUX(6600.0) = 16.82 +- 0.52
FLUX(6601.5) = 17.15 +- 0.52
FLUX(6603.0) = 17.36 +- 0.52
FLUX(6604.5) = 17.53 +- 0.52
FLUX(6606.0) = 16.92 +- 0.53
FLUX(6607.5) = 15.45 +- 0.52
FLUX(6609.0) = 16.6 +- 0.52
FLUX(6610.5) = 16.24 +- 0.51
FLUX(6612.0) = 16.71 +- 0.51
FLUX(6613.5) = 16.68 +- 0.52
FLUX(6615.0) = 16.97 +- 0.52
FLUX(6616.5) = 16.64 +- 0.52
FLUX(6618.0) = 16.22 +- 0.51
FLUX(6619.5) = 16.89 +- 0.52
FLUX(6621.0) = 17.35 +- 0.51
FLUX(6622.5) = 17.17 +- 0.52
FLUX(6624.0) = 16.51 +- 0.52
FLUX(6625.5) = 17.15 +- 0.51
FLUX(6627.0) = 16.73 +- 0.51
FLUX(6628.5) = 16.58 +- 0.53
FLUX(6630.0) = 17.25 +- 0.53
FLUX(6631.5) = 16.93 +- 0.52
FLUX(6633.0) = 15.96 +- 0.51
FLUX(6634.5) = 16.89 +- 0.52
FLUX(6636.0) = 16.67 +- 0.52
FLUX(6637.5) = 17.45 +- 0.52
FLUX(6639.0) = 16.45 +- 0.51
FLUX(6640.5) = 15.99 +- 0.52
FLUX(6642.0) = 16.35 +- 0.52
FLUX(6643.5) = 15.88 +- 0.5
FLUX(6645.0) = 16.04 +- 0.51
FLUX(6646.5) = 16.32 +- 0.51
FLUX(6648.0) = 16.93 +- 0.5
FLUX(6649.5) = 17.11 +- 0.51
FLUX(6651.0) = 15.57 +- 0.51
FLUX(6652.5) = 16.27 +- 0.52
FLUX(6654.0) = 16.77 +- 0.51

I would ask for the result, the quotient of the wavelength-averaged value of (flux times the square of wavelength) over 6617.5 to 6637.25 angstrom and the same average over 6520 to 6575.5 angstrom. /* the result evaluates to 1.1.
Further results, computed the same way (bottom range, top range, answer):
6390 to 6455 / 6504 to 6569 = 0.98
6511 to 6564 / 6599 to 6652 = 1.06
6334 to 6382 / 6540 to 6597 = 0.97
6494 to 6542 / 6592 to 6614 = 1.02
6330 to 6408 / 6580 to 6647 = 1.03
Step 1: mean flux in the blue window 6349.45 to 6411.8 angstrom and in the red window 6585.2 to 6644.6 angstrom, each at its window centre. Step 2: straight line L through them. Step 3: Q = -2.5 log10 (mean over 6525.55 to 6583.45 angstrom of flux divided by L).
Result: 0.05 mag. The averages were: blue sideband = 17.4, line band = 16.1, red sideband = 16.7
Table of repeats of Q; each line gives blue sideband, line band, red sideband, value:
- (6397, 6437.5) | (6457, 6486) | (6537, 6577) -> -0.04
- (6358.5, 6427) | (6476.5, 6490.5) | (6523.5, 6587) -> -0.03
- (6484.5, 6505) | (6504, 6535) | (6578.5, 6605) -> -0.01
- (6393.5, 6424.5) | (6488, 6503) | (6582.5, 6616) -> 0.03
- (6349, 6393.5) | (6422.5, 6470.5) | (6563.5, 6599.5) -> 0.00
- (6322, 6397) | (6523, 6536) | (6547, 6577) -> -0.11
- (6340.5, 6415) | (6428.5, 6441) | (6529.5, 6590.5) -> -0.01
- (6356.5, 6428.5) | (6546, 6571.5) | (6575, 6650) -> 0.13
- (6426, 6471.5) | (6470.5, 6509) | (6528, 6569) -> -0.02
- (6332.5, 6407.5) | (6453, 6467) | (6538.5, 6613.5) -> 0.00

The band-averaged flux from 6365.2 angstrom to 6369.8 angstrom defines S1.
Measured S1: 16.8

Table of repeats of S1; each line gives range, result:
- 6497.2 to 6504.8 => 17.1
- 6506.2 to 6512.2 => 16.8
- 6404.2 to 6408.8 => 17.4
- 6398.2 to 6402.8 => 16.9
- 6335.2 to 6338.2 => 17.8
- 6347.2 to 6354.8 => 17.7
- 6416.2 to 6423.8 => 17.3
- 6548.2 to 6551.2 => 16.6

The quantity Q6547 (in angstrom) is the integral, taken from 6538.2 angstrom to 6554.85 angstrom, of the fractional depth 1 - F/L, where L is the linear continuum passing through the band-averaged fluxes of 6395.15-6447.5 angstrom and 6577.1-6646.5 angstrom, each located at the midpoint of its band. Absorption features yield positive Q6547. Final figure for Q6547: 0.2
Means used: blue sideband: 17.2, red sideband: 16.7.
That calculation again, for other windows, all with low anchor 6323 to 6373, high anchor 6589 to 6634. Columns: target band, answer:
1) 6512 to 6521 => 0.2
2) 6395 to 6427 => 0.5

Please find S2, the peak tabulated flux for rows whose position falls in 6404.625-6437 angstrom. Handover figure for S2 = 18.27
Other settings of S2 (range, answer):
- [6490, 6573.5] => 18.1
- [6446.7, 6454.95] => 17.77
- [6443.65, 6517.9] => 18.71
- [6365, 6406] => 18.6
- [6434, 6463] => 18.26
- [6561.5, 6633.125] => 17.53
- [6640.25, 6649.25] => 16.93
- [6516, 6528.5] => 17.31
